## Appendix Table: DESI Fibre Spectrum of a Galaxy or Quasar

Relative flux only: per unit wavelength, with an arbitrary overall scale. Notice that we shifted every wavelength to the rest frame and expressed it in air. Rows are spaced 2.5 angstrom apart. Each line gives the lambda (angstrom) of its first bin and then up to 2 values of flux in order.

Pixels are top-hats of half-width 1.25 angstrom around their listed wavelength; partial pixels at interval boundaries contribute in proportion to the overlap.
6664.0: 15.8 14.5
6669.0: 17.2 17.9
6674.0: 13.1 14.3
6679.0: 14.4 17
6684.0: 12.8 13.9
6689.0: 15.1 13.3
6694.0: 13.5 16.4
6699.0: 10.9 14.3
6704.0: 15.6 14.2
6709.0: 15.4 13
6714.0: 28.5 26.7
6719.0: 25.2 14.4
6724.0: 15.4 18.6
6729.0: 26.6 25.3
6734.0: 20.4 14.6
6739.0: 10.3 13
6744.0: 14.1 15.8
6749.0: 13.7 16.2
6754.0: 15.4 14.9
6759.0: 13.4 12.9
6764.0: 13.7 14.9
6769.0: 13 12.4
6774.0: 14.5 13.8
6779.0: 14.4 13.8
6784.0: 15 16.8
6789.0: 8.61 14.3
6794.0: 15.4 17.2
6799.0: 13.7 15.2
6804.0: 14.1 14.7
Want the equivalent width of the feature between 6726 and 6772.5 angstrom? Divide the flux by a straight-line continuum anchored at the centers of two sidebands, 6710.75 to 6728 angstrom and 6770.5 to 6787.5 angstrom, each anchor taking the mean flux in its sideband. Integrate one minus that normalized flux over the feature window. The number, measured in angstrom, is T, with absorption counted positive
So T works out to 4.9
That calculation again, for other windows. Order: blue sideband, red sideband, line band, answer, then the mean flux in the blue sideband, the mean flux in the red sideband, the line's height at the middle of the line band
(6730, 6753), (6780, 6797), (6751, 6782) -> 2.2 angstrom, 16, 14.3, 15.1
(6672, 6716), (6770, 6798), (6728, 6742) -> -3.5 angstrom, 15.3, 14.2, 14.8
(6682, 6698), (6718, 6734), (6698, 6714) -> 2.0 angstrom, 14.2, 20.8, 17.2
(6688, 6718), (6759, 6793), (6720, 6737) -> -4.5 angstrom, 16.5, 13.7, 15.5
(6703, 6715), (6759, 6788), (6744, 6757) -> 0.0 angstrom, 17.1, 14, 15.1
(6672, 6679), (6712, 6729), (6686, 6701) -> 2.8 angstrom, 14.3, 21.5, 17.2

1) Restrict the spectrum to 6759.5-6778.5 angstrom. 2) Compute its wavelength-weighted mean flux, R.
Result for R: 13.6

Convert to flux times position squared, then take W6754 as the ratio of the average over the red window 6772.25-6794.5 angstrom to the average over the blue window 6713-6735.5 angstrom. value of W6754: 0.6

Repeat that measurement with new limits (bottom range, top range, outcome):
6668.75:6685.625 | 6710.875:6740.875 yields 1.34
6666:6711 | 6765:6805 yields 1.00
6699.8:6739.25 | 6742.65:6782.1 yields 0.76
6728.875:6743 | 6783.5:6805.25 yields 0.83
